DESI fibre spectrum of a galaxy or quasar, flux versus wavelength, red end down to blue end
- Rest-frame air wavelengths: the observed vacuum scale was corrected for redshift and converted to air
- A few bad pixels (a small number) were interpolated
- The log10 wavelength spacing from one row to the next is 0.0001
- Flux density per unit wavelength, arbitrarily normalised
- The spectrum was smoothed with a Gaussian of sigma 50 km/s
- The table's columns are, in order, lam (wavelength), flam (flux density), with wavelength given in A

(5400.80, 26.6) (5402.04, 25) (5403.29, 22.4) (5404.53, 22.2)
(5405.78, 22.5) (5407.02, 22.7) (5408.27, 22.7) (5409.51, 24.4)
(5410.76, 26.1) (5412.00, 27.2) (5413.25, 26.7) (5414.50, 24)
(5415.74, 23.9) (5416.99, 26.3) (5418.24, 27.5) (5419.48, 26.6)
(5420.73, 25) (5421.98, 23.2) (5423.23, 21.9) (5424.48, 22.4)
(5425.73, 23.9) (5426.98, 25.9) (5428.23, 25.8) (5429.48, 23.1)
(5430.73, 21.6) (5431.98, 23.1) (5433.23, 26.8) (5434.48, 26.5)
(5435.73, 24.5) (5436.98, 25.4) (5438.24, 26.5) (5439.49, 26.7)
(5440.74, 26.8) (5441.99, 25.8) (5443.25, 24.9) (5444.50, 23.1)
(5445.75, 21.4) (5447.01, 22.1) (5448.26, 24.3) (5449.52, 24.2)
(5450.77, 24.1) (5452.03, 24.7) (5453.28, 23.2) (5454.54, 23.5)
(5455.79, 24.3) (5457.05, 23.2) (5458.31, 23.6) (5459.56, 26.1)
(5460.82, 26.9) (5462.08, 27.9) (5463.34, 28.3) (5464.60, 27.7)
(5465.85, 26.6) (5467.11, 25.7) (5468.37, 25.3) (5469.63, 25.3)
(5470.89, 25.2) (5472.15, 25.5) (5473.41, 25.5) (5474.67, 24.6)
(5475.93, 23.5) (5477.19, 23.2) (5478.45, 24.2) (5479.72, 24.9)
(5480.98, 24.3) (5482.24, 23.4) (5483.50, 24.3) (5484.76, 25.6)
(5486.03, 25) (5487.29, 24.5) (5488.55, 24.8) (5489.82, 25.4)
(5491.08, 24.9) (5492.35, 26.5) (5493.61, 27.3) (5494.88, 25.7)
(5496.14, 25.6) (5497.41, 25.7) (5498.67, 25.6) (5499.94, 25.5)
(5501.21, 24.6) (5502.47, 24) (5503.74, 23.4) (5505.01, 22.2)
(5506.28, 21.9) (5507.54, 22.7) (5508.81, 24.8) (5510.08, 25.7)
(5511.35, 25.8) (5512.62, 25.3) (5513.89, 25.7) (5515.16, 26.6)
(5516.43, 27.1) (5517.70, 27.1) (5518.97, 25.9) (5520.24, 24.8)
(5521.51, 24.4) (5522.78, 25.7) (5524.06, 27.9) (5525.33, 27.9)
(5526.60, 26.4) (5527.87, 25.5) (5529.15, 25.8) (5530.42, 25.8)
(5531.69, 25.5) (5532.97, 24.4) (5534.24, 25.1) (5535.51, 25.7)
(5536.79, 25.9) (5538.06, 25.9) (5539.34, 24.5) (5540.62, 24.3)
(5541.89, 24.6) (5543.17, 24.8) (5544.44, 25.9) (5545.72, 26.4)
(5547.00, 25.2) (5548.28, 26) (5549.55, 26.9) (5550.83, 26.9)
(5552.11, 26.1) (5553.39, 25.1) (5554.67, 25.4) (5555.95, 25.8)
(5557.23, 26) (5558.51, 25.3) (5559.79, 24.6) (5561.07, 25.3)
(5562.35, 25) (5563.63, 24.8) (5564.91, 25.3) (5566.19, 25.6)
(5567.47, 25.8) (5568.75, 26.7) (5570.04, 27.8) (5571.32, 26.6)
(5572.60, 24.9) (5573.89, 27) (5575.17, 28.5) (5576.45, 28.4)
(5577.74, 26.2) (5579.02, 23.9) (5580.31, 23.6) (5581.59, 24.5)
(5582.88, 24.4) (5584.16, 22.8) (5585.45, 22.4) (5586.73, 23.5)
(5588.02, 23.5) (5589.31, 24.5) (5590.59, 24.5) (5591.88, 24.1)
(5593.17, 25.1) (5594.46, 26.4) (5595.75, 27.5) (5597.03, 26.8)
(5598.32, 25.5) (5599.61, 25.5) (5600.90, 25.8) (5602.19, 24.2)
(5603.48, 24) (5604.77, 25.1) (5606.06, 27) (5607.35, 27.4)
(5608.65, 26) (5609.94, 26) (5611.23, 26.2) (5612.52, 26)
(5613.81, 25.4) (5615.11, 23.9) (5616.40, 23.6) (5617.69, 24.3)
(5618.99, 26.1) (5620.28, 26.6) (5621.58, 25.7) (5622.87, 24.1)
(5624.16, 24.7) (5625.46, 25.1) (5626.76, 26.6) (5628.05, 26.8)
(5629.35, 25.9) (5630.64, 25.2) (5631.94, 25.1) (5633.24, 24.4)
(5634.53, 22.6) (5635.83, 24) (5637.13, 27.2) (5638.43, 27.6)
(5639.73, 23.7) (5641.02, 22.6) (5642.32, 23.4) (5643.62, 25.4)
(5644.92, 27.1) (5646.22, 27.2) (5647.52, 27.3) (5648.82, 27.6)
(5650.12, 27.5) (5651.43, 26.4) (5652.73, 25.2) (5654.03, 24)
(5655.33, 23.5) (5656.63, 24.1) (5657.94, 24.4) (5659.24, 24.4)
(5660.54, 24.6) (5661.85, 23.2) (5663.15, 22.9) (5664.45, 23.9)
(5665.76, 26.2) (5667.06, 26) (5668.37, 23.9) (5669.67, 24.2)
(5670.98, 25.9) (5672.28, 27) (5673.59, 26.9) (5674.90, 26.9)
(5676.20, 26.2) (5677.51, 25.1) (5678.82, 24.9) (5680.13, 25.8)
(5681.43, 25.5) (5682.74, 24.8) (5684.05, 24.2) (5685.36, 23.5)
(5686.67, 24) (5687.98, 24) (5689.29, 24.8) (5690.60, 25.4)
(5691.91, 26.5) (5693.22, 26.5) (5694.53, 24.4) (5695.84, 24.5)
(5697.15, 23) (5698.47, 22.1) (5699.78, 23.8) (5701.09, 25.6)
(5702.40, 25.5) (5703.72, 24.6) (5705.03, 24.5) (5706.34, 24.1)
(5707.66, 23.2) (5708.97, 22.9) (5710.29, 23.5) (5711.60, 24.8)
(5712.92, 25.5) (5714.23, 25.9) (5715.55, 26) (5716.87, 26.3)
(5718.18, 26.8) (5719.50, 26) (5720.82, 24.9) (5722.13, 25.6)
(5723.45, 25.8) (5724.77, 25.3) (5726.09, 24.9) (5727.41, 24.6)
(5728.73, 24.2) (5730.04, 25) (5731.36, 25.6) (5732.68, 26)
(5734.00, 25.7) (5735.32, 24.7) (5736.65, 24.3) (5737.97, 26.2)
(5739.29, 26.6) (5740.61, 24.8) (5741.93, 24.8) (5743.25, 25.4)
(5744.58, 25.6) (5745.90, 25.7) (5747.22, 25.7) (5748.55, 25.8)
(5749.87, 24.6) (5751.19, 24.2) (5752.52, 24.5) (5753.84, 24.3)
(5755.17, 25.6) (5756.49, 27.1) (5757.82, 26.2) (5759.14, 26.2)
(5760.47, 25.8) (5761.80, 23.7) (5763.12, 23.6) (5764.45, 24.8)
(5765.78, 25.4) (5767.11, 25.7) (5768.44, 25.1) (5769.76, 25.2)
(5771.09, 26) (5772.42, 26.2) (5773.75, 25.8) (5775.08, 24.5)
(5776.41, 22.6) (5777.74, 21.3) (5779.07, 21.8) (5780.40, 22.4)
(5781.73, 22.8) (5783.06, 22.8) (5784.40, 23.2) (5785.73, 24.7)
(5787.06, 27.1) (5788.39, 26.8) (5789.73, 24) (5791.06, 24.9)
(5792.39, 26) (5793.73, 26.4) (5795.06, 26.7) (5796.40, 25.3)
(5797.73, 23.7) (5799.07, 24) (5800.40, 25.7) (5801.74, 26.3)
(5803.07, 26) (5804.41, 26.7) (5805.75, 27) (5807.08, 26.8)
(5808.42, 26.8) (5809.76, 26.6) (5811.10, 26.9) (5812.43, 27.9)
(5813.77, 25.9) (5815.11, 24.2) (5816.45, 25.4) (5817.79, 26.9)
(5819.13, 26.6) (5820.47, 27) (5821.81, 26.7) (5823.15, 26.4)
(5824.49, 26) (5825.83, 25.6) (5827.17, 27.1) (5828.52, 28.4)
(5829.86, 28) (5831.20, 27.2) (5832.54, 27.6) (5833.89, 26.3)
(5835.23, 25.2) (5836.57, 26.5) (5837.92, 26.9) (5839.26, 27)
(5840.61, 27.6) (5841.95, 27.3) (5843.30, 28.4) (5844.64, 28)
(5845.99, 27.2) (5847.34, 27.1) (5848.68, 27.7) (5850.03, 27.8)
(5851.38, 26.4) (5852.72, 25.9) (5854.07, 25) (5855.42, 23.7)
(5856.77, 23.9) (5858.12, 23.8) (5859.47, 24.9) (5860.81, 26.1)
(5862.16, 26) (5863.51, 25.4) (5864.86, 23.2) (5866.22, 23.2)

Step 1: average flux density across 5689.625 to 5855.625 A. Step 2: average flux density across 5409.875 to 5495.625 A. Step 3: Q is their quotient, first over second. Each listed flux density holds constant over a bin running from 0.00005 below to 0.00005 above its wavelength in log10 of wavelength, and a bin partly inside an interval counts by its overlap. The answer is 1.0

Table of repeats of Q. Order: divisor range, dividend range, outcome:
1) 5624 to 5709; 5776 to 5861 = 1.03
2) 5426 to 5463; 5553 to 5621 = 1.03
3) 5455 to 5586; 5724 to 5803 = 0.98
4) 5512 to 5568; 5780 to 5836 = 1.01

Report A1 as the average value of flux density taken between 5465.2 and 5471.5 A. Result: 25.7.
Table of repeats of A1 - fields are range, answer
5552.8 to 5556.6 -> 25.4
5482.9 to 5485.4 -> 24.9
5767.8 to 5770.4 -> 25.2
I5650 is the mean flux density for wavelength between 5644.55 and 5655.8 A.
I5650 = 26.2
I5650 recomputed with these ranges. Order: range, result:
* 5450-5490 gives 25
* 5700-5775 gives 25.2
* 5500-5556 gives 25.4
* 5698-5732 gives 24.9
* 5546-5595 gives 25.4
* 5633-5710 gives 24.9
